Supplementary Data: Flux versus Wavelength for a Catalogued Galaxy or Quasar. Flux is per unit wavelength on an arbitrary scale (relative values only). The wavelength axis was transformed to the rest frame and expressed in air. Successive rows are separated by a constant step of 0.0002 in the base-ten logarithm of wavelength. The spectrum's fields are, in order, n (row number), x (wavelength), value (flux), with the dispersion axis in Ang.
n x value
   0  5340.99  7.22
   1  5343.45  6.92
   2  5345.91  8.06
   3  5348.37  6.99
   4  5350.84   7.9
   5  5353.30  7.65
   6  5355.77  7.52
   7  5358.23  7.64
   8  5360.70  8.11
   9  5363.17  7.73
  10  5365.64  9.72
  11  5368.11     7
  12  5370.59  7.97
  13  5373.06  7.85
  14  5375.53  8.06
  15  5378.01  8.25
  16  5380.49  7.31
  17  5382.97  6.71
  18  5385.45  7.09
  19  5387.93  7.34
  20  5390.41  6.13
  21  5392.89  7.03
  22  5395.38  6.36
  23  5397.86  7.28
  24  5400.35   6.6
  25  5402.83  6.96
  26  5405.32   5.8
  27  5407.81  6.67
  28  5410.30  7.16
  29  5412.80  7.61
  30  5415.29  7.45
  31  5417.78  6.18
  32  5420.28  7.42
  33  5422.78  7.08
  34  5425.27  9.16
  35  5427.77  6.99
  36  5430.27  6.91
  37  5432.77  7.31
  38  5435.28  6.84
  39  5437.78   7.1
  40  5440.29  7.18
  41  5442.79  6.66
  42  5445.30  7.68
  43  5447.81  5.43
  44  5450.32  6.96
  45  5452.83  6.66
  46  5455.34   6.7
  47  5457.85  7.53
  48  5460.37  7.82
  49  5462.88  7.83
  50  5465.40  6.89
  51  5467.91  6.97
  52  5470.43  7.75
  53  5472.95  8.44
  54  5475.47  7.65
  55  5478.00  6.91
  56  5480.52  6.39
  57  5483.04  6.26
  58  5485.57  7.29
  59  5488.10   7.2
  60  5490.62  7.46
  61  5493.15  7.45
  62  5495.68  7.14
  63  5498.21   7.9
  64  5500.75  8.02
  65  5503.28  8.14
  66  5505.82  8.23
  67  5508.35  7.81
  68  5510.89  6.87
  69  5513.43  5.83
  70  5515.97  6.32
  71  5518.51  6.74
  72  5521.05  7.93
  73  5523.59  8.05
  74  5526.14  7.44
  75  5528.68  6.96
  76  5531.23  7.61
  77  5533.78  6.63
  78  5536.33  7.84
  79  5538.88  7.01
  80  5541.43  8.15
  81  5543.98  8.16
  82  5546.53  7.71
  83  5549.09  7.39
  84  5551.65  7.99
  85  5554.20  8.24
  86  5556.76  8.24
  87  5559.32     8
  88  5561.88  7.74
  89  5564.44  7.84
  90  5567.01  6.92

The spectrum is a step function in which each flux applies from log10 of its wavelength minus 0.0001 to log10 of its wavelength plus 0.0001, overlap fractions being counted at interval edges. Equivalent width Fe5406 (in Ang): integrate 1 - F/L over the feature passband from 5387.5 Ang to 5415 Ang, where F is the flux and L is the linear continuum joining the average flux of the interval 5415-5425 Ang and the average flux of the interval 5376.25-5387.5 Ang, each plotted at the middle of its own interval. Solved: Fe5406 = 1.8 Ang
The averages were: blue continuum 7.37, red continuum 7.2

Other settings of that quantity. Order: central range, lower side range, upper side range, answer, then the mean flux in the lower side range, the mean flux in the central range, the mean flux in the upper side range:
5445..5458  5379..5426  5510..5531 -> 0.6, 7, 6.71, 7.05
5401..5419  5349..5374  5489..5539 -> 2.1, 7.89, 6.83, 7.38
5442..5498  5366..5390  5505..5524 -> 1.0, 7.54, 7.16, 7.16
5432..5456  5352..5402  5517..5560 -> 2.2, 7.46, 6.84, 7.64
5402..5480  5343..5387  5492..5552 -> 4.5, 7.7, 7.15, 7.46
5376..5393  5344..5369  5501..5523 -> 1.2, 7.82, 7.17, 7.3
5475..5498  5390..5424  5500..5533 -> 0.4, 6.85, 7.1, 7.36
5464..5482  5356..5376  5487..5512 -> 1.0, 7.99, 7.28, 7.63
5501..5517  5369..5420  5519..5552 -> 0.5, 7.09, 7.26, 7.57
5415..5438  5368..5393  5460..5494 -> 0.3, 7.37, 7.24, 7.29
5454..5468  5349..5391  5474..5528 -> 0.2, 7.66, 7.32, 7.29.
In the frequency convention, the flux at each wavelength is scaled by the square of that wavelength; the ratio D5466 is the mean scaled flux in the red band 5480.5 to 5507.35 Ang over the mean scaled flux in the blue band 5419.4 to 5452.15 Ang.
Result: 1.07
